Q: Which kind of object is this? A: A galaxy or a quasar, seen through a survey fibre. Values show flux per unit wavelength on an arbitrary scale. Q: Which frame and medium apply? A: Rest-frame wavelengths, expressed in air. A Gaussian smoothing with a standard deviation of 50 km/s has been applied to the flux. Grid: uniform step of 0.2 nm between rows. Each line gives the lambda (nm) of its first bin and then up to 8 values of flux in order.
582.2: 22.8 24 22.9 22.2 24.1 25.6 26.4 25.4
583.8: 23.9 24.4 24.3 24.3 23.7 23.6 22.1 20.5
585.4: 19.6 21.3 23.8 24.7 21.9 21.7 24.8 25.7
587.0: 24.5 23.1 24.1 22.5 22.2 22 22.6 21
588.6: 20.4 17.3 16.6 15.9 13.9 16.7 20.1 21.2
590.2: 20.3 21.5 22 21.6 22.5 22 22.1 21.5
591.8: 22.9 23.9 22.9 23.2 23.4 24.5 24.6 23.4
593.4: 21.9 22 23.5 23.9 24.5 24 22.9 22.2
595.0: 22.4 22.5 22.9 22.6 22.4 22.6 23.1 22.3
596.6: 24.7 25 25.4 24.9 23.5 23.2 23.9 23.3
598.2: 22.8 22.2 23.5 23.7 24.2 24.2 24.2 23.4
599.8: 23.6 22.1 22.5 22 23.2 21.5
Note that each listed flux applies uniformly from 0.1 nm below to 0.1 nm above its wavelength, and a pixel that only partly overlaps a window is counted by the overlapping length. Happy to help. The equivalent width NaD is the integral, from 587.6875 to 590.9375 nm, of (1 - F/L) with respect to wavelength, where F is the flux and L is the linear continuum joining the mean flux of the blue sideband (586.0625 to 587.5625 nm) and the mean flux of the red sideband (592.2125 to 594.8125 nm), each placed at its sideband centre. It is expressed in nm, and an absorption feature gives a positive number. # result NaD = 0.53 nm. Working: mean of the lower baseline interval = 23.7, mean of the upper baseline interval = 23.4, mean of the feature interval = 19.7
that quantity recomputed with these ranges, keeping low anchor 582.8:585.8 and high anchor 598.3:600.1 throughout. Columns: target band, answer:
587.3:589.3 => 0.26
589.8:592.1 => 0.16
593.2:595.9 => 0.06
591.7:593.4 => 0.00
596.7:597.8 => -0.04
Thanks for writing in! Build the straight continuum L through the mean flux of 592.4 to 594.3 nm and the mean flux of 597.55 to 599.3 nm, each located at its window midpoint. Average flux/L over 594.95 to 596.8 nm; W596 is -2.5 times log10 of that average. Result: 0.024 mag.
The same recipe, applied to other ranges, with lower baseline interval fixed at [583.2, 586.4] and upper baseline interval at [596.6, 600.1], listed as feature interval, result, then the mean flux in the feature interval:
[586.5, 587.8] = -0.025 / 24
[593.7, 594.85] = 0.003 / 23.6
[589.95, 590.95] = 0.103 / 21.4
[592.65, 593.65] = 0.011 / 23.4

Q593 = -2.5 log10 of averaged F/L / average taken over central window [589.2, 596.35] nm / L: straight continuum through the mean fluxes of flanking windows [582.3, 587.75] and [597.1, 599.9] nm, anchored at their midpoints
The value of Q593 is 0.07 mag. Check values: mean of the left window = 23.5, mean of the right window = 23.6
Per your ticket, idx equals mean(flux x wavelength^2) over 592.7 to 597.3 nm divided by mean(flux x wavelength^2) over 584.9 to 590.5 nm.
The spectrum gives 1.13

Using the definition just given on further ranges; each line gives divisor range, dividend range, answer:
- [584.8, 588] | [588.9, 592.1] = 0.90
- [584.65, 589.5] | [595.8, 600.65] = 1.13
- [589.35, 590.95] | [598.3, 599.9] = 1.22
